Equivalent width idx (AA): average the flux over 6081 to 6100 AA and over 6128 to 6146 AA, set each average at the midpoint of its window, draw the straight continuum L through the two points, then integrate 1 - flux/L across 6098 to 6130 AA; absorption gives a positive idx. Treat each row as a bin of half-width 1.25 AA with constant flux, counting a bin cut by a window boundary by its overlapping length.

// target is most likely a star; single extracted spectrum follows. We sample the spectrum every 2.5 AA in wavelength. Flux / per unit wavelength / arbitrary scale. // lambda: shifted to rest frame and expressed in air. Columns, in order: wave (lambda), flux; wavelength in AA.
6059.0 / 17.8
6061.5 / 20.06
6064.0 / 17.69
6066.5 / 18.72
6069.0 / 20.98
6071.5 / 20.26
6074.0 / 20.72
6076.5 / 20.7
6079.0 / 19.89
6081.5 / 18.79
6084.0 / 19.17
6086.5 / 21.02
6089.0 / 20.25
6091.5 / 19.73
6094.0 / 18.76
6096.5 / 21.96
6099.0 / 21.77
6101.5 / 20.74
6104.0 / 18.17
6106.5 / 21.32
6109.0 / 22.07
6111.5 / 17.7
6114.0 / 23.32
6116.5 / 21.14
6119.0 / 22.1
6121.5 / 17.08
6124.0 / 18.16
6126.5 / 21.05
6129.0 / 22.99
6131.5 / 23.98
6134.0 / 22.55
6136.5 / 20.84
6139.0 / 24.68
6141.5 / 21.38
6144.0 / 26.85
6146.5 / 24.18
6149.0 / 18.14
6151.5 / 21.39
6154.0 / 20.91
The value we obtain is 1.8 AA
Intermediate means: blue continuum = 20.2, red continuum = 23.4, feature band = 20.6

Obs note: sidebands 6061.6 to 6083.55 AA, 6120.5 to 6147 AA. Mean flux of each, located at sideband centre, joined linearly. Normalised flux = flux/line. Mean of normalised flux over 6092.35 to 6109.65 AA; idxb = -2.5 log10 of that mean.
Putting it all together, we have 0.012 mag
